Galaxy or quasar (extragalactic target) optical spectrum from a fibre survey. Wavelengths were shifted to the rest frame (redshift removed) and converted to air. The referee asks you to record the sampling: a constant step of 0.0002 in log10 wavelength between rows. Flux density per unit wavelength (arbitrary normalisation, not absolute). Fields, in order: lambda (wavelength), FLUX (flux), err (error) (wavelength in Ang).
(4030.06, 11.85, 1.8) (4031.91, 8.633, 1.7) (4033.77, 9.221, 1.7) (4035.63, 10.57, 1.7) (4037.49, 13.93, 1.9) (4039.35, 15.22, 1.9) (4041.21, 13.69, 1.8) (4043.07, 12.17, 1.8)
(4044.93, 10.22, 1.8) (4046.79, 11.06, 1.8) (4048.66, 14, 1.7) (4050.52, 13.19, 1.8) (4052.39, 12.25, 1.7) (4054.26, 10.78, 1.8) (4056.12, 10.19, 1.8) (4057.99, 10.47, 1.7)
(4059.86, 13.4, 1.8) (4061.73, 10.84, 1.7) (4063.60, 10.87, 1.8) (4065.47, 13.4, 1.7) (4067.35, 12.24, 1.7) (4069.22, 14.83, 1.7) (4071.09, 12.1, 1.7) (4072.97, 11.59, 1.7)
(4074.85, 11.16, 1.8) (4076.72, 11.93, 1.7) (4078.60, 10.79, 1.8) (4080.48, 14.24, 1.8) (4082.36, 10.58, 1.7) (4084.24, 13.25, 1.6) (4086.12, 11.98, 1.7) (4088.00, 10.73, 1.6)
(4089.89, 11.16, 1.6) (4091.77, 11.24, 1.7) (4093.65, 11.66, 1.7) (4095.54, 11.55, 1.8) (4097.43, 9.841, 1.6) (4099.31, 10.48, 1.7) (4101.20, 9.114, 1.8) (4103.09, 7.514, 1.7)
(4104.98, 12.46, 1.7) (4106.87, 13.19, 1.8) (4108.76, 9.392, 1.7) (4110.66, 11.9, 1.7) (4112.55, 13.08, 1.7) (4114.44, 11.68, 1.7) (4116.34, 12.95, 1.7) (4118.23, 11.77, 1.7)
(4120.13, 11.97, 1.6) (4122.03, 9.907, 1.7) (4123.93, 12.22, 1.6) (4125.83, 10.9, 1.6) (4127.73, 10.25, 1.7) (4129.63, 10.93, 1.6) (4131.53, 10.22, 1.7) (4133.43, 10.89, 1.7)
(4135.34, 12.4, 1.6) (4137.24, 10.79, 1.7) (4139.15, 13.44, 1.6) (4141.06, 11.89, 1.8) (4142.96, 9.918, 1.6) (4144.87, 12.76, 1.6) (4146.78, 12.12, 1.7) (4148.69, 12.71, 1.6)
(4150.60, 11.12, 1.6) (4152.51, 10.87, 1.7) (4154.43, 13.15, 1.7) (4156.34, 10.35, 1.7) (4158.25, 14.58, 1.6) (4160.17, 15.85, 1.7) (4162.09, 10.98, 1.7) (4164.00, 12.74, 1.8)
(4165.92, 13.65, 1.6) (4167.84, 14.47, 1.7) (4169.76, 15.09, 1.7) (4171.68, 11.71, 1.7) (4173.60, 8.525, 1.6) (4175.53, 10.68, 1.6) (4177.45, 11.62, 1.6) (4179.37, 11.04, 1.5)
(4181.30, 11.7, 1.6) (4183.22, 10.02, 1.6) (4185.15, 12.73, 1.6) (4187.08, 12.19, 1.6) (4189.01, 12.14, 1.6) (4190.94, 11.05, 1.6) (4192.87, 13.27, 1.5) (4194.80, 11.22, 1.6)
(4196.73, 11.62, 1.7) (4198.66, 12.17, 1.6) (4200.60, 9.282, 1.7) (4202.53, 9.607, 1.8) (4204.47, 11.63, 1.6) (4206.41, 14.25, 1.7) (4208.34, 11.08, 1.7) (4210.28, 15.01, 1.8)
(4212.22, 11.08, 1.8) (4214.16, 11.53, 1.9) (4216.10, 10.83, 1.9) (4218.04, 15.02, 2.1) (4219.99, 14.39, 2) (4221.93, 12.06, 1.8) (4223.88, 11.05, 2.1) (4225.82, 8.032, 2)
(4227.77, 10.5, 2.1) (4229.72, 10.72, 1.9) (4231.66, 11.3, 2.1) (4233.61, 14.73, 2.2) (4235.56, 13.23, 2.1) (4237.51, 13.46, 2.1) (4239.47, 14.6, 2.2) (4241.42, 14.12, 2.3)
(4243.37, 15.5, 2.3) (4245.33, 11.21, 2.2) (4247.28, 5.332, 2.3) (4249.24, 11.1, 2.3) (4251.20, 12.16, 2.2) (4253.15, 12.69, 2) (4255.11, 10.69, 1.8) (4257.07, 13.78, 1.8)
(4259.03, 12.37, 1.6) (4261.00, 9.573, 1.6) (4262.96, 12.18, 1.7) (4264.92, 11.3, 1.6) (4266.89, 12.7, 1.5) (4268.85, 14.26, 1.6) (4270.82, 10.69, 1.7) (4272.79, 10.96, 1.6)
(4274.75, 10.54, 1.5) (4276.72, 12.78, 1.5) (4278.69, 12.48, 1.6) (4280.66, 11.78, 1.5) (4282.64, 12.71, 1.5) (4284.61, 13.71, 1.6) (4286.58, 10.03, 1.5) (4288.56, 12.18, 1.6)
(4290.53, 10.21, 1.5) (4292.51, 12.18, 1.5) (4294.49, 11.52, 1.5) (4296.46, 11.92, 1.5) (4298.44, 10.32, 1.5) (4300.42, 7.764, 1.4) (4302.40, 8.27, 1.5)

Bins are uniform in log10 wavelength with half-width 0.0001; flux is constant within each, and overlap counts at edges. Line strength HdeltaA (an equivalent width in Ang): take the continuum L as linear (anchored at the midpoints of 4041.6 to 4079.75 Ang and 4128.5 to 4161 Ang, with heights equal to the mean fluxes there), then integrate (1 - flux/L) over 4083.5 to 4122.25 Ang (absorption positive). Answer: 2.1 Ang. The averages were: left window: 11.9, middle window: 11.3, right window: 12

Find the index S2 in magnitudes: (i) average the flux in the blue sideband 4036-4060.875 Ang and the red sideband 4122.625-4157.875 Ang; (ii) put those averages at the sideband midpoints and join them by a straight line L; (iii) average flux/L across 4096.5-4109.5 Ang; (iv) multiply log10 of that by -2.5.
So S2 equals 0.15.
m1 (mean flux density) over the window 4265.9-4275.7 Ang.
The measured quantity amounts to 11.8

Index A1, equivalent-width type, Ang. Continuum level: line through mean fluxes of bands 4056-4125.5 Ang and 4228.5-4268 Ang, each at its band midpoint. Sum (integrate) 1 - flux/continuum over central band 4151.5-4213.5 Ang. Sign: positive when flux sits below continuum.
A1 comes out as -0.7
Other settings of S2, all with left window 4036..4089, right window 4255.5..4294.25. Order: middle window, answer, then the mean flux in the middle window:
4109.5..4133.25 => 0.06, 11.4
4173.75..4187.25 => 0.08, 11.2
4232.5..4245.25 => -0.17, 14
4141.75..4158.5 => 0.02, 11.8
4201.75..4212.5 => -0.02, 12.2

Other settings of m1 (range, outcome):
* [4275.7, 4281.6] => 12.3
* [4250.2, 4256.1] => 11.9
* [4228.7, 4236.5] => 12.5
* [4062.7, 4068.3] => 12.2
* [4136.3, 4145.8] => 11.8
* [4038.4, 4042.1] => 14.5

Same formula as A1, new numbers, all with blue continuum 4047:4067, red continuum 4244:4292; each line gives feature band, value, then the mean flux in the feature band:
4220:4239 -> -0.4 Ang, 11.9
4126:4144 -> 0.9 Ang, 11.2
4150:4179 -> -1.5 Ang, 12.3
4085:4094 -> 0.4 Ang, 11.4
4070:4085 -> -0.1 Ang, 12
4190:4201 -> 0.1 Ang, 11.5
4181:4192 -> 0.1 Ang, 11.6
